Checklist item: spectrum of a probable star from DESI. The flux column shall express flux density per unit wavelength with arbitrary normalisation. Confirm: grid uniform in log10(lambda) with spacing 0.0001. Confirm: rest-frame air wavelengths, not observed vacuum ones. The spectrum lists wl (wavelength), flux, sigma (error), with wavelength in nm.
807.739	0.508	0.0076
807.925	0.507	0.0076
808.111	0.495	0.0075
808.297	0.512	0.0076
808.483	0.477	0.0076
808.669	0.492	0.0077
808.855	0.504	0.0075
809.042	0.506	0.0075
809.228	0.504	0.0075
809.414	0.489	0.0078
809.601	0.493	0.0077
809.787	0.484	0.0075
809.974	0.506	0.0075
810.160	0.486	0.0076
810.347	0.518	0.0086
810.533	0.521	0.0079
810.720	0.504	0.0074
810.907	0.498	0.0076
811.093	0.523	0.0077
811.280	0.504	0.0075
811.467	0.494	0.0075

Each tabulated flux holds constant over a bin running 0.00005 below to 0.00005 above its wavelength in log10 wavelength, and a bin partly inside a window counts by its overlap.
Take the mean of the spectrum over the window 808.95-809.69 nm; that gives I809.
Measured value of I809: 0.498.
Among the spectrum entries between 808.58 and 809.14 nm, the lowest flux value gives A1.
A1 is 0.492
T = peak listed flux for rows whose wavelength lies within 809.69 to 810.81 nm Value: 0.521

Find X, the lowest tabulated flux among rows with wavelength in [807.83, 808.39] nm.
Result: 0.495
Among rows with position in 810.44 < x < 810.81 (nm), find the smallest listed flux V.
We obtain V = 0.504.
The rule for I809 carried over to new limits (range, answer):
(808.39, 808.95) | 0.491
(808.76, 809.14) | 0.505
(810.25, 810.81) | 0.514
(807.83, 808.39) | 0.505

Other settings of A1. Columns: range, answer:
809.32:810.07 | 0.484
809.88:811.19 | 0.486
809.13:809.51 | 0.489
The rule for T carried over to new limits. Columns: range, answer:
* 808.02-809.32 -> 0.512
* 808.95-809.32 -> 0.506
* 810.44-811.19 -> 0.523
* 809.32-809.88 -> 0.493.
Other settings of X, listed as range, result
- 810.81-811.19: 0.498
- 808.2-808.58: 0.477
